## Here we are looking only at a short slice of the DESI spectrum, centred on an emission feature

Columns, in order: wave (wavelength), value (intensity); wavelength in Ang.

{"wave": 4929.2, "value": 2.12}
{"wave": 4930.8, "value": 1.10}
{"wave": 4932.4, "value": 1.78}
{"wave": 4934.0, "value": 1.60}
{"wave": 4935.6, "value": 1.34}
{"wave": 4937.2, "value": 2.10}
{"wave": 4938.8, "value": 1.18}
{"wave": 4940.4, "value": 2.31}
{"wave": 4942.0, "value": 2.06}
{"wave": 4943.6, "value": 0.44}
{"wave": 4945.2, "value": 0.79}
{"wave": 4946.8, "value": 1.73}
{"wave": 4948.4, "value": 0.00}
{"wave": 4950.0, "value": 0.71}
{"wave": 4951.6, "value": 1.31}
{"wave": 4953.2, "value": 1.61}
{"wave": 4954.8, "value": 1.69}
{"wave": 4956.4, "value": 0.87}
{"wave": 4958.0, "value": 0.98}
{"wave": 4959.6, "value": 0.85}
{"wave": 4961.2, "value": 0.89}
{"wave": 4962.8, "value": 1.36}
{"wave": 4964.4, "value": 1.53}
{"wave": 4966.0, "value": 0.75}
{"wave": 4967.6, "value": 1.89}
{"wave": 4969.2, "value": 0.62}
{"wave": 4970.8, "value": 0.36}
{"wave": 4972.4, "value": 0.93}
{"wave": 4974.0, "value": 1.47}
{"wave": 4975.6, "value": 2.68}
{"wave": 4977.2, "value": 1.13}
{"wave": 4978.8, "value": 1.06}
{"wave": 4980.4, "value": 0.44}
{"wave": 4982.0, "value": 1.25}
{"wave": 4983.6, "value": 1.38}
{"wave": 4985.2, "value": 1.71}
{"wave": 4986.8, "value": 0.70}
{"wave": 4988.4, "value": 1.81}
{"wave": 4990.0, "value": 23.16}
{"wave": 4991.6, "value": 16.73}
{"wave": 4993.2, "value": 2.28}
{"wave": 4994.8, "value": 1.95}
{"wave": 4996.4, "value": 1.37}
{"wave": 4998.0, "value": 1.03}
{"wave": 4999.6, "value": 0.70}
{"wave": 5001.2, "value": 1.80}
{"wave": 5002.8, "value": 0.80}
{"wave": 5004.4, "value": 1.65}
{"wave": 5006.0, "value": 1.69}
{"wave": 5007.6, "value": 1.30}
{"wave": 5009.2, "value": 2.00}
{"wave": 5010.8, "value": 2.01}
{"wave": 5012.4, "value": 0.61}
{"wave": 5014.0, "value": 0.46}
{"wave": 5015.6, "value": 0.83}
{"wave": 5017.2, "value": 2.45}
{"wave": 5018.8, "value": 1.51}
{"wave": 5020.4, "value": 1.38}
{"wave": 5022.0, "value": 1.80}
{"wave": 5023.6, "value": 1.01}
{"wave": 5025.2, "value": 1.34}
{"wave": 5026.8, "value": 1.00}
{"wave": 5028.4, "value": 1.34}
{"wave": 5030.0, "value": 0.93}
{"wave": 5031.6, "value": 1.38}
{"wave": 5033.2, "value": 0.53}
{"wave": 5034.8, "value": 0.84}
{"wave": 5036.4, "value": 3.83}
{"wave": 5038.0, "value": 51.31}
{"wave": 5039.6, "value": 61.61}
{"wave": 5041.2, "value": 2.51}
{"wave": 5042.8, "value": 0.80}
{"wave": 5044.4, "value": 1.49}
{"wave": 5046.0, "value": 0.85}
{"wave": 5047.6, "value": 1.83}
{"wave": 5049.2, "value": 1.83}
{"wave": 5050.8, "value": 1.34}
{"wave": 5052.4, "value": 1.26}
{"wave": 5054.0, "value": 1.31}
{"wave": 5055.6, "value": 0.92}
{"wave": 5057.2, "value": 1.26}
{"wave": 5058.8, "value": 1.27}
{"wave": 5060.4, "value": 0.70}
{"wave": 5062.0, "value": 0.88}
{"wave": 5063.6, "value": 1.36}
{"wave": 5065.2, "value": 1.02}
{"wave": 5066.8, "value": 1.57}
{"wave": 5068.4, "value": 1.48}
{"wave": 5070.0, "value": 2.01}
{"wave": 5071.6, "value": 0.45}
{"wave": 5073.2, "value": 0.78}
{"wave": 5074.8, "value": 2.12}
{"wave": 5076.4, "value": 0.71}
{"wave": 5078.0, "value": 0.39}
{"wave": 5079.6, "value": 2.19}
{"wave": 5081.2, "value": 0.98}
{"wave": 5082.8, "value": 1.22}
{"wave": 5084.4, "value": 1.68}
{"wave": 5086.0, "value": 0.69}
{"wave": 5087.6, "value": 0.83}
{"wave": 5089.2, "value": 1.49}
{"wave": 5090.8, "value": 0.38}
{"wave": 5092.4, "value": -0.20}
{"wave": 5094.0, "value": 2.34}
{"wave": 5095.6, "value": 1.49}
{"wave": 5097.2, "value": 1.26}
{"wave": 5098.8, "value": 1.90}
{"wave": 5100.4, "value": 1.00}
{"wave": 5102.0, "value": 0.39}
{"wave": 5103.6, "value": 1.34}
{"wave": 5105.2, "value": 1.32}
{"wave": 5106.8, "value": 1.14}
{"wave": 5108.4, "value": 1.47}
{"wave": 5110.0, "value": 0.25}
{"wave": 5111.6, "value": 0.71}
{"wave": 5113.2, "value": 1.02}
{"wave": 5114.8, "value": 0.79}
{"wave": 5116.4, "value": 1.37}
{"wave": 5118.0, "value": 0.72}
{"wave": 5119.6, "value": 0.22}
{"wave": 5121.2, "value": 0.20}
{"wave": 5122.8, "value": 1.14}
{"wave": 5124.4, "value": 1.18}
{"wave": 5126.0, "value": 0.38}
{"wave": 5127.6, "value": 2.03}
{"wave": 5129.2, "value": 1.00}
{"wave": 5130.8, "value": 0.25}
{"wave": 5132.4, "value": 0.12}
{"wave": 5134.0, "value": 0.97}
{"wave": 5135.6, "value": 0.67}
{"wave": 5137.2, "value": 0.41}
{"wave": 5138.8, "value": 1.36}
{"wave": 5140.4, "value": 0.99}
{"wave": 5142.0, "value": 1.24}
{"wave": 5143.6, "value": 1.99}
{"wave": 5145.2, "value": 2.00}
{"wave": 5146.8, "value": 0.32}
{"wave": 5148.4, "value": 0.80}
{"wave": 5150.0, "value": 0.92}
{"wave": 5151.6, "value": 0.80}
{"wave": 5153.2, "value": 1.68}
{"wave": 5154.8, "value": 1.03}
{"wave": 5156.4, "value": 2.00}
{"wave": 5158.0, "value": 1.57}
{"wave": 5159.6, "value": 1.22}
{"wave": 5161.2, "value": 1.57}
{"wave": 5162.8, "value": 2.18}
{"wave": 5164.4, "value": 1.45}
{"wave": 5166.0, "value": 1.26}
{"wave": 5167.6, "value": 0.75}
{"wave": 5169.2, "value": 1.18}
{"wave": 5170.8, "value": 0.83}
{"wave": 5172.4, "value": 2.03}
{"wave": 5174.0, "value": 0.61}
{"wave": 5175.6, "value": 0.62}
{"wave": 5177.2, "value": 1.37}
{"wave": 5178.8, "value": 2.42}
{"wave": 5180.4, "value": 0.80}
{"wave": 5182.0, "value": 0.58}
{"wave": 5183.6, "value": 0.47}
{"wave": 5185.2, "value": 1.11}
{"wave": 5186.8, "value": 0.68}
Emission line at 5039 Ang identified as [O III]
